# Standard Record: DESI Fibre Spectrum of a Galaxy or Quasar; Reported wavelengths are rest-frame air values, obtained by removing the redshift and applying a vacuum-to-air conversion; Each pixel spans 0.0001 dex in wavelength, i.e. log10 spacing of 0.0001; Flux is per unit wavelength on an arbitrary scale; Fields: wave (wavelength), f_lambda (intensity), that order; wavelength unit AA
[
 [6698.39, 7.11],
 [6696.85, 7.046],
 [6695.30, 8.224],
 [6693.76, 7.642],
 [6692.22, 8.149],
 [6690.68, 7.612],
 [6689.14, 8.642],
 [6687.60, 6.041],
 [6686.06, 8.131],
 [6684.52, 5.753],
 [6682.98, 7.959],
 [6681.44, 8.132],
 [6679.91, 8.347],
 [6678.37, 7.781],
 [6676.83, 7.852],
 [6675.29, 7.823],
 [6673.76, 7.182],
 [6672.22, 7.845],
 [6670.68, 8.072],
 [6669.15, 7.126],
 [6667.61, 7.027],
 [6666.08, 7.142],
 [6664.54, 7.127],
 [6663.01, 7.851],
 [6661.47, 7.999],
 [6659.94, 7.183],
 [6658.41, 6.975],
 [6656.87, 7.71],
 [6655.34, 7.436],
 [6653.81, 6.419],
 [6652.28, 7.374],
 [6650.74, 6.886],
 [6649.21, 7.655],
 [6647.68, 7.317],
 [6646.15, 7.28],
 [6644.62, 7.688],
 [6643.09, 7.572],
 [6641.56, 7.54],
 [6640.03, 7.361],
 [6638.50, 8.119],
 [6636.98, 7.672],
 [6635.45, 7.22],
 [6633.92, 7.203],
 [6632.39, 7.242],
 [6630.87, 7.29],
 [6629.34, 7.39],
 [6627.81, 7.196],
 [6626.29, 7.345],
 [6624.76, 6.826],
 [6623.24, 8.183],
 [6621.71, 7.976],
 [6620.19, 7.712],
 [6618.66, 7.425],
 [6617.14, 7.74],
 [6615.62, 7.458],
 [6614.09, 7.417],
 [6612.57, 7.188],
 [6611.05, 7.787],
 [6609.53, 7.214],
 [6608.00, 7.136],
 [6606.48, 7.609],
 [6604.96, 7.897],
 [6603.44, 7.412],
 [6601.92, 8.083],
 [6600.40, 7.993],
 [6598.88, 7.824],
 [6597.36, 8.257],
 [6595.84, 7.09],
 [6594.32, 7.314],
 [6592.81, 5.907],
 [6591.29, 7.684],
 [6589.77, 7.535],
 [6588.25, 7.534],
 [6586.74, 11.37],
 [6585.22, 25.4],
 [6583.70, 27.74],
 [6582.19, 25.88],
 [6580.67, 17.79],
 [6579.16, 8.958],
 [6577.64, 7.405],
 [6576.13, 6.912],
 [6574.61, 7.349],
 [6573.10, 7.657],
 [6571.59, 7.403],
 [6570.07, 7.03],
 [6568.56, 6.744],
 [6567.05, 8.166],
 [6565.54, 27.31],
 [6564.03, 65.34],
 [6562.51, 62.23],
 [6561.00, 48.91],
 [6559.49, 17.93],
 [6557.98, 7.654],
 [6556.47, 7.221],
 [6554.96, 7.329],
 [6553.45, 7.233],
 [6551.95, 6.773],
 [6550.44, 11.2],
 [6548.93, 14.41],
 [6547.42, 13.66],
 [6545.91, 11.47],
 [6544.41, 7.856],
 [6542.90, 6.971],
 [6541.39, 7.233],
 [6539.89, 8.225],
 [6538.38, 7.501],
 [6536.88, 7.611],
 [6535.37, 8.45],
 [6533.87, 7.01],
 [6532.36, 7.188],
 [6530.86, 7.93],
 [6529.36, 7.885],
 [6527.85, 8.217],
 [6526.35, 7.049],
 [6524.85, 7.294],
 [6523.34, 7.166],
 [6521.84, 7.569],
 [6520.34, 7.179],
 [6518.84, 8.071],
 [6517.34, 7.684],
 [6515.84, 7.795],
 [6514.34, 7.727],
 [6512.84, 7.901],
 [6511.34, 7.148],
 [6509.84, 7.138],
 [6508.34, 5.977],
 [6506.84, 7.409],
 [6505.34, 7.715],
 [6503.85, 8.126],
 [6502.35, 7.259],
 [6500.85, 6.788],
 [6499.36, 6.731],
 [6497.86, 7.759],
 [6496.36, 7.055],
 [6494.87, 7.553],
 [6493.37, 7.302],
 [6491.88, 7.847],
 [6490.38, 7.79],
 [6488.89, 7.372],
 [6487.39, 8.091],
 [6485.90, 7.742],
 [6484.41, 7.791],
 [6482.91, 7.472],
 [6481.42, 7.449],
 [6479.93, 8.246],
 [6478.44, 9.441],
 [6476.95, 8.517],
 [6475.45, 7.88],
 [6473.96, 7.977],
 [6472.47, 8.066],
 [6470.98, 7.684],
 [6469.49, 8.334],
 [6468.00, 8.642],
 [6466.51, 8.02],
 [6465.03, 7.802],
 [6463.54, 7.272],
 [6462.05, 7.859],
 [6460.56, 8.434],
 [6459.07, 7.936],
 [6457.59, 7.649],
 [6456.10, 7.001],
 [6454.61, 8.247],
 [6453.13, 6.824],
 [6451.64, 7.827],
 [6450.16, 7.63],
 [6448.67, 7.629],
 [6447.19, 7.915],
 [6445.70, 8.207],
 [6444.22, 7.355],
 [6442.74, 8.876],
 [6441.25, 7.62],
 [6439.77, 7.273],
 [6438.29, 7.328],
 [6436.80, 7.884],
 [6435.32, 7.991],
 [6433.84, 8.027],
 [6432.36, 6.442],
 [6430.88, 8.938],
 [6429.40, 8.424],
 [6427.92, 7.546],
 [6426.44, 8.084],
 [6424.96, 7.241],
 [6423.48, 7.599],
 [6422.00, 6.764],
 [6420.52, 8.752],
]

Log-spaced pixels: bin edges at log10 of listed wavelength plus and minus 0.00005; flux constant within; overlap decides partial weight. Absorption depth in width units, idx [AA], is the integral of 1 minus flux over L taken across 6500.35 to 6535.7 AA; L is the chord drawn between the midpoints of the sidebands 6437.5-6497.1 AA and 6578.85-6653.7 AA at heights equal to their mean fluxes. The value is 3.1 AA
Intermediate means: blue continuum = 7.82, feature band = 7.48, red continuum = 8.92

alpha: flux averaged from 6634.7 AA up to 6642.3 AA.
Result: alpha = 7.59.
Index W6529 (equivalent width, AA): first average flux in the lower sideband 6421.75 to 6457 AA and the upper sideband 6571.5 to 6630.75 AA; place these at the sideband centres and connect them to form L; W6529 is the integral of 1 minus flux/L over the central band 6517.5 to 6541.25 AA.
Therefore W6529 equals 2.74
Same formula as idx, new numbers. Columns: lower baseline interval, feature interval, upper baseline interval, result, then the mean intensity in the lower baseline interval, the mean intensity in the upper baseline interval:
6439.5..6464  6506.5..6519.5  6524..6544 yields 0.3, 7.75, 7.58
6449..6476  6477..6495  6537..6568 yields 4.2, 7.84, 17.5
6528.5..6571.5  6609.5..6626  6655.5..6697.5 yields 5.0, 14.7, 7.57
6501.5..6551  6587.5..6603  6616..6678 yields 0.5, 8.14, 7.45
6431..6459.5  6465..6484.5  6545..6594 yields 3.1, 7.69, 15.9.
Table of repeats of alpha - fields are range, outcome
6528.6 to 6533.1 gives 7.67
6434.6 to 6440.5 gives 7.61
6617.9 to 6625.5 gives 7.63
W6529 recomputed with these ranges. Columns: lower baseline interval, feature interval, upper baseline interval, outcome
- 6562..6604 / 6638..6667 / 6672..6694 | 6.9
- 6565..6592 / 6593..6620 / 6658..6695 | 8.5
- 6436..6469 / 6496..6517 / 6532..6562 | 5.5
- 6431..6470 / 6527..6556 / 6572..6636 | 0.0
